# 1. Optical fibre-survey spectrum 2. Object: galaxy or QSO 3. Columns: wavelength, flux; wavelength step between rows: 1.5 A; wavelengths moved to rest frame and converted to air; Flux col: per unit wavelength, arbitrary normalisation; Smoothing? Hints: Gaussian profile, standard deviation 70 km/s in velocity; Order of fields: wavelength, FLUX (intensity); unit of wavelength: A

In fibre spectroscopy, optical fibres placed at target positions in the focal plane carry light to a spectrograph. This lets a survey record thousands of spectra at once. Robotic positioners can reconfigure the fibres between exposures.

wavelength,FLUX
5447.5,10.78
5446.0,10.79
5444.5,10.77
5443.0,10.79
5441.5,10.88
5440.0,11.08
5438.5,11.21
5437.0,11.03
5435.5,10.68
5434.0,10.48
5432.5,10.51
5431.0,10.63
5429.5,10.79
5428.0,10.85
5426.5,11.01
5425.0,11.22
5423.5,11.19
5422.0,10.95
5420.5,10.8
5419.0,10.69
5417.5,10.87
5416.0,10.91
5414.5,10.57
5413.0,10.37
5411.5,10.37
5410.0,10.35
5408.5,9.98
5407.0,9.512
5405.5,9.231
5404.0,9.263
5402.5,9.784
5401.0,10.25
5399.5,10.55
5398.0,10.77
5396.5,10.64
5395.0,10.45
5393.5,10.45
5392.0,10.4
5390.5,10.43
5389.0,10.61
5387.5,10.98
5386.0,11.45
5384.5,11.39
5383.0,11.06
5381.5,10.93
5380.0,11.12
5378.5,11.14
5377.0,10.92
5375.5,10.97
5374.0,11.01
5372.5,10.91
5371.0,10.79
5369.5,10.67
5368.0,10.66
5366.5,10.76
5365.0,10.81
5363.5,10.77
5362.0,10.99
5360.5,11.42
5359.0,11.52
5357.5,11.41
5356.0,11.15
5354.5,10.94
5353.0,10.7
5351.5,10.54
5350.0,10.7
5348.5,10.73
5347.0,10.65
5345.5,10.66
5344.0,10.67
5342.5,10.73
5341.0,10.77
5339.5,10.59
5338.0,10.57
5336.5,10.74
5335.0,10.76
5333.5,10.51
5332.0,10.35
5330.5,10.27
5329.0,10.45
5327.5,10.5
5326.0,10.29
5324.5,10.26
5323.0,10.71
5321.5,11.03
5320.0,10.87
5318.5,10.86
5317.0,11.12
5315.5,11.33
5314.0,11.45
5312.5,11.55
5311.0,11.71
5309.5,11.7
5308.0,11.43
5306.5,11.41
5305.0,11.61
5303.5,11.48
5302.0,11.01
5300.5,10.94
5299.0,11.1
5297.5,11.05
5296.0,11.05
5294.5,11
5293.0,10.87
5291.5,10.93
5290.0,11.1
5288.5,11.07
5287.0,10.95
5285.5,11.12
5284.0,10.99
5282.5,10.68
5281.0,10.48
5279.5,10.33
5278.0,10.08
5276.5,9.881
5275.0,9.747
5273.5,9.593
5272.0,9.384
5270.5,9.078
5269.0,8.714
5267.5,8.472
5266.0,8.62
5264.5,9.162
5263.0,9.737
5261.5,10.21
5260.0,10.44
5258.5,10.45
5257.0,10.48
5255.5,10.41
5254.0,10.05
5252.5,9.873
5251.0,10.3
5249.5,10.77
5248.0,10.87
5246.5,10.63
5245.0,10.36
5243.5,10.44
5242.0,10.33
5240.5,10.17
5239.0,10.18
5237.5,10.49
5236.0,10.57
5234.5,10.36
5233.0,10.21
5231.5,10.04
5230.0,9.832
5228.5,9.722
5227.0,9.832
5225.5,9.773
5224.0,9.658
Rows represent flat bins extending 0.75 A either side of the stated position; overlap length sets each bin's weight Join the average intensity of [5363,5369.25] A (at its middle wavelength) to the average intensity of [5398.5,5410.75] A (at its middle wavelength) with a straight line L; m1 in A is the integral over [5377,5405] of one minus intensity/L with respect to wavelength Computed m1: -1.2 A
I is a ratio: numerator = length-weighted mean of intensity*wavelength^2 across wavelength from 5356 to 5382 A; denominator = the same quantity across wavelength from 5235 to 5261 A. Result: 1.1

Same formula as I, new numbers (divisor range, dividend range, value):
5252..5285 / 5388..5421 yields 1.10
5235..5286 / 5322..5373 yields 1.10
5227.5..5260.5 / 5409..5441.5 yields 1.12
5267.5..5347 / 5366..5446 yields 1.04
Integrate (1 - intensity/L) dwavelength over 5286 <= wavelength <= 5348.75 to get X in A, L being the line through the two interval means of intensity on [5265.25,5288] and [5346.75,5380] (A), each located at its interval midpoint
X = -3.4 A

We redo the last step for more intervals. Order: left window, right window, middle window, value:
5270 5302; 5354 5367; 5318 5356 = 0.99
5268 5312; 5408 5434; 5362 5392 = -0.55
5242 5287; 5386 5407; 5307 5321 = -1.62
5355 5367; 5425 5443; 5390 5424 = 1.76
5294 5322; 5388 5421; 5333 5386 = -0.64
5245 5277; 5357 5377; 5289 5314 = -2.34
